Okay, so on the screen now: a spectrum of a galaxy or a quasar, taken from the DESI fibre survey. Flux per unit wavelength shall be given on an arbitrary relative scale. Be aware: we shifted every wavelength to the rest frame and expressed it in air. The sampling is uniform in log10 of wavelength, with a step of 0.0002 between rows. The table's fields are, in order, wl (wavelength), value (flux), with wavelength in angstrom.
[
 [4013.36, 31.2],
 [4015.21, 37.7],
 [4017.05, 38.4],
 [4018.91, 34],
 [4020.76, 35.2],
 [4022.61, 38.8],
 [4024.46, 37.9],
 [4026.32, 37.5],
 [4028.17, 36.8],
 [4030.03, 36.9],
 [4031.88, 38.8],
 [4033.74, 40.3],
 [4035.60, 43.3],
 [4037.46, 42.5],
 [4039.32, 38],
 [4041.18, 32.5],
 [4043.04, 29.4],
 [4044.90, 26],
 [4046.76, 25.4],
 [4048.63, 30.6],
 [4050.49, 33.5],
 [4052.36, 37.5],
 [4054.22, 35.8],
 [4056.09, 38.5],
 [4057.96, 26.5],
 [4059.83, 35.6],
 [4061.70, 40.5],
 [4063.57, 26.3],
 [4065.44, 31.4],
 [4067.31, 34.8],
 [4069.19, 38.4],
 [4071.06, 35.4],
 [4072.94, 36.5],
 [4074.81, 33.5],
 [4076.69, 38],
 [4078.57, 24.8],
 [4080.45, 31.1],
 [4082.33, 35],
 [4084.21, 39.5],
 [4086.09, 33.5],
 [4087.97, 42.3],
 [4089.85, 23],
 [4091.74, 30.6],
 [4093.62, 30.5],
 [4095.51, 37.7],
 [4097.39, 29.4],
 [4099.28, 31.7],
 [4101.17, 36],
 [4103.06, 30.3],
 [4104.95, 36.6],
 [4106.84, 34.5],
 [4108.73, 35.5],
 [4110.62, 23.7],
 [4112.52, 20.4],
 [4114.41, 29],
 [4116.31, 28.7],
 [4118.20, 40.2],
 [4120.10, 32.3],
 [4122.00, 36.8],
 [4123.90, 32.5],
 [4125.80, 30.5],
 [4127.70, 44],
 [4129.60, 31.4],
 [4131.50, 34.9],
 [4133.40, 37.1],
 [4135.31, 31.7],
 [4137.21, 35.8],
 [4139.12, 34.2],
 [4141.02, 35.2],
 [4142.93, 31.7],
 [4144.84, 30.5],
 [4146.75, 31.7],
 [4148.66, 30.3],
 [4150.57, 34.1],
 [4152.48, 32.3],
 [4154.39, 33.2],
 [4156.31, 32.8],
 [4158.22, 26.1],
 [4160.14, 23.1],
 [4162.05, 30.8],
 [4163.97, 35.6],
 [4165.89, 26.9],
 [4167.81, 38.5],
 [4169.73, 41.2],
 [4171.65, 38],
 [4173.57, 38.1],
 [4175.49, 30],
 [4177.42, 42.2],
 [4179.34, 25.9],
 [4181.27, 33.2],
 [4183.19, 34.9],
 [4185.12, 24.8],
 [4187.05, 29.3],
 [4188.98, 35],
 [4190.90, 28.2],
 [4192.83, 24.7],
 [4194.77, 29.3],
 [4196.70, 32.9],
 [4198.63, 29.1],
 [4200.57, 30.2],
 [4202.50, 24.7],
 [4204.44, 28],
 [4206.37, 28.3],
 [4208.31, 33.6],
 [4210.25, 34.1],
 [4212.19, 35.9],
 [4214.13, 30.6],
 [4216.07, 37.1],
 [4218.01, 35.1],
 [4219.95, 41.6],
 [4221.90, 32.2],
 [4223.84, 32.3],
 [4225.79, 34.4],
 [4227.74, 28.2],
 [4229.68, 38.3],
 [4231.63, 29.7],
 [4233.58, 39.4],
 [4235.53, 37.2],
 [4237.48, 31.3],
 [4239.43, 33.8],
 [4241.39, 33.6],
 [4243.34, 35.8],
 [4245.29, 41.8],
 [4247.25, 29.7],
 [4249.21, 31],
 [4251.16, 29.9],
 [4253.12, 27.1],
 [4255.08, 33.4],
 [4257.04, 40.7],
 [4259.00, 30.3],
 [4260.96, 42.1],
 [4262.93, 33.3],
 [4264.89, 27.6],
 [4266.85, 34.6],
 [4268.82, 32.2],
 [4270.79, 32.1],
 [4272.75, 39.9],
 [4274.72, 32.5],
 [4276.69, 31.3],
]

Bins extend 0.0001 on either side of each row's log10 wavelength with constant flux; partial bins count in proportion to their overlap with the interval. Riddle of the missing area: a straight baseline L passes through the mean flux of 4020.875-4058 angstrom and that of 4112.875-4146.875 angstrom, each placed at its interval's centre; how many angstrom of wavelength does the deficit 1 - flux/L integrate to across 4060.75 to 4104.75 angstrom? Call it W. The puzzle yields 1.4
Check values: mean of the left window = 35.5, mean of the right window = 33.6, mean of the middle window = 33.5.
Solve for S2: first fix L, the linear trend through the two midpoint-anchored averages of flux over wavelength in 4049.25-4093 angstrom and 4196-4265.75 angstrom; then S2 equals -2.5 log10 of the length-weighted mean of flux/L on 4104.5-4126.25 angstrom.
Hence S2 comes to 0.07 mag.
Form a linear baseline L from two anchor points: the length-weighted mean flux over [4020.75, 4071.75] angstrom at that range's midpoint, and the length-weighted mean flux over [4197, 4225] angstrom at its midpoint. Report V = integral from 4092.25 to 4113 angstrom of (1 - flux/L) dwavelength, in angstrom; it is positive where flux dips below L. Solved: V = 1.5 angstrom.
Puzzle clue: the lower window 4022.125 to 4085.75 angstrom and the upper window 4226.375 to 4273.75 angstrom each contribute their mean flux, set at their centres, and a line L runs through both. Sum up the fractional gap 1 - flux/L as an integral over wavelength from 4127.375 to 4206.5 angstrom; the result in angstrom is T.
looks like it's 5.1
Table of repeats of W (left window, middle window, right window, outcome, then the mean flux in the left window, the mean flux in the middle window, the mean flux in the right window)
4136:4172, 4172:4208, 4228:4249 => 3.0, 32.6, 30.7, 34.7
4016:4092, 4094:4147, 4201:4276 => 2.0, 34.8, 33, 33.5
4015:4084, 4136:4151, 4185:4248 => 0.3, 35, 32.9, 32.6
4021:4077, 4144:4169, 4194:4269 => 1.9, 35.2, 31.3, 33.1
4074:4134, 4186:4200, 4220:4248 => 1.7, 32.9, 29.8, 34.4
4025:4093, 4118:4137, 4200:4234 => -0.7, 34.4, 35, 32.9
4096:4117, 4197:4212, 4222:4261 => 1.3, 30.7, 30.2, 33.8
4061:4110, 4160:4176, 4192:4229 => -0.9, 33.6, 34.2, 31.8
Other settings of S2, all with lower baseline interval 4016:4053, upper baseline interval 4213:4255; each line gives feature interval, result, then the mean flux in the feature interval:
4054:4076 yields 0.03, 34.4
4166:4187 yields 0.01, 34.1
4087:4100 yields 0.09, 32.2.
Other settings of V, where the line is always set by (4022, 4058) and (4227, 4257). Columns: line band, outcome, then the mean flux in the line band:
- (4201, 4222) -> 0.68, 32.8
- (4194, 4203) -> 1.21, 29.5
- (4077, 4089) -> 0.22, 34.5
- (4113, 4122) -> 0.62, 32.4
